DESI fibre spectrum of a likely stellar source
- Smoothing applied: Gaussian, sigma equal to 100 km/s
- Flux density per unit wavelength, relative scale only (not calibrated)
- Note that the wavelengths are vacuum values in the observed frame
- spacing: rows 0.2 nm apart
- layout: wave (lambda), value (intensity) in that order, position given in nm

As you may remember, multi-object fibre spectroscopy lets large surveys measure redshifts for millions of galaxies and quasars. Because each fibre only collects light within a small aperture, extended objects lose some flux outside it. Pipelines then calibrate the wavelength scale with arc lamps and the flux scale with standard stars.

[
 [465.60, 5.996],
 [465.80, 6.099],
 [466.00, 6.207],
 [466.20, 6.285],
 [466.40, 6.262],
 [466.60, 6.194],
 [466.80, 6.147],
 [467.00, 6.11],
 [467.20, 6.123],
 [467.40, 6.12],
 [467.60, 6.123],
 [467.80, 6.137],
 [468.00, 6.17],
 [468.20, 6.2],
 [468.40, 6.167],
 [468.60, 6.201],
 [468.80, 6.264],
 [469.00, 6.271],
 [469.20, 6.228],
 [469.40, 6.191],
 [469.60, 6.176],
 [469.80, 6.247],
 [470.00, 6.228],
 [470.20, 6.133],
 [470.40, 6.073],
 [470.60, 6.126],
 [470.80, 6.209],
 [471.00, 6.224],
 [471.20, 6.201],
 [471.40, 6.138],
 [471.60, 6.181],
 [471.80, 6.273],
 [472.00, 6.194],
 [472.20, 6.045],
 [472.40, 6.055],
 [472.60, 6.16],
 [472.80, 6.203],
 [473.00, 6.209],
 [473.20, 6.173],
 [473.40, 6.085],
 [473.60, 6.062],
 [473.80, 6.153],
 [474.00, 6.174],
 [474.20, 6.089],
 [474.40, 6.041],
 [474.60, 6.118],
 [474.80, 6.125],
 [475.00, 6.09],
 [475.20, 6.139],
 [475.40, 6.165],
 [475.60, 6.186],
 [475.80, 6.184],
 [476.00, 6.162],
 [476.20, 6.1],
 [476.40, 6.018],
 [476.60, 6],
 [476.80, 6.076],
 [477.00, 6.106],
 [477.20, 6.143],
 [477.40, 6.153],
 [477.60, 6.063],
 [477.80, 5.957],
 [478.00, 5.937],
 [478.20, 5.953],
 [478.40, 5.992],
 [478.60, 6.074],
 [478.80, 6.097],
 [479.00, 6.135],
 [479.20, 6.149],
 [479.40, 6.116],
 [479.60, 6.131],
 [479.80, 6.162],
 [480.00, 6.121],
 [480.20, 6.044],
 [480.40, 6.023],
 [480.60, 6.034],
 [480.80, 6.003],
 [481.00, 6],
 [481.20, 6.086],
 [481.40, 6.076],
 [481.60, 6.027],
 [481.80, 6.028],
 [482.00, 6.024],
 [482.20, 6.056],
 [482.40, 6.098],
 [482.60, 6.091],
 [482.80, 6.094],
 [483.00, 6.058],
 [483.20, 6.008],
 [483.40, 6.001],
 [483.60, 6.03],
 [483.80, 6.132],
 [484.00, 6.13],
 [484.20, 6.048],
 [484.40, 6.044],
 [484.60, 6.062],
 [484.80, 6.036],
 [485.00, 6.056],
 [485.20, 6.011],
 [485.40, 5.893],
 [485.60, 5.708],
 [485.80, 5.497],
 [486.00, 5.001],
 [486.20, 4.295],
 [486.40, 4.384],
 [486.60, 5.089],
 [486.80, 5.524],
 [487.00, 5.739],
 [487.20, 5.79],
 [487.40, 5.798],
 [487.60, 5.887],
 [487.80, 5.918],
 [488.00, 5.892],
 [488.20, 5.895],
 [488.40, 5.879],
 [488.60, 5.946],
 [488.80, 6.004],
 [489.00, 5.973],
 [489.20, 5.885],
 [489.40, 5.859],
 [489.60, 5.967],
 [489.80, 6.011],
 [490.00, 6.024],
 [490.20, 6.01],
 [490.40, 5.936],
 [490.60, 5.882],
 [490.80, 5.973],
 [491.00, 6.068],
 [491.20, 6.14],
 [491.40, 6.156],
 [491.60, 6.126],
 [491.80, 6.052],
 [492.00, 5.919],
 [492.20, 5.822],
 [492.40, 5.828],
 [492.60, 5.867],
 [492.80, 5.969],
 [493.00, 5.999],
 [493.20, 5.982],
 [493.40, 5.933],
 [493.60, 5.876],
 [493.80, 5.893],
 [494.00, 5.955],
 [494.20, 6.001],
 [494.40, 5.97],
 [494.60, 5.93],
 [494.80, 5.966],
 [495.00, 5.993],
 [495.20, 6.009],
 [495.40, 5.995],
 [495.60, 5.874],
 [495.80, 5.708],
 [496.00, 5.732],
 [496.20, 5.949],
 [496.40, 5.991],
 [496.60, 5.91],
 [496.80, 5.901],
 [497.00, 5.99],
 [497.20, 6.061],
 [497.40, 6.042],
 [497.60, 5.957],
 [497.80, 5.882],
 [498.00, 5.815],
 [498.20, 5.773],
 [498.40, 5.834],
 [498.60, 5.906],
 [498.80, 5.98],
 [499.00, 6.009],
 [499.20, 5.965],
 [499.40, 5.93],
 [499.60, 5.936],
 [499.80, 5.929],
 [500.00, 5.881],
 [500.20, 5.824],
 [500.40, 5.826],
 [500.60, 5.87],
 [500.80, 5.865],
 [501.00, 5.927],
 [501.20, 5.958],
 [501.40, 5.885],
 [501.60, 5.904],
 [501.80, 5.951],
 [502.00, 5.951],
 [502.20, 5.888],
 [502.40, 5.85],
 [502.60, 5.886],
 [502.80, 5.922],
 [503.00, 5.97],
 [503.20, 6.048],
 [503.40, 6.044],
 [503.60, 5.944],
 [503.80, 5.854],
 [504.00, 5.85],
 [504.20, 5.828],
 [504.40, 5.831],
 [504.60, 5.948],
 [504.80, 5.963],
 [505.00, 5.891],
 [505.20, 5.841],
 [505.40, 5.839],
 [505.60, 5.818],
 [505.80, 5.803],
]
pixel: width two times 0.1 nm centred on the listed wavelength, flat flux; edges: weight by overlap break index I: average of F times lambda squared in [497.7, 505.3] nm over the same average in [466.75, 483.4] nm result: 1.08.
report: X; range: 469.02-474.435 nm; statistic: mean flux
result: 6.16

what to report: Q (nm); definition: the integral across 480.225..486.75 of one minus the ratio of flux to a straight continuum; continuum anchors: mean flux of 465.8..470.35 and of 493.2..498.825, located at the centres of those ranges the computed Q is 0.21 nm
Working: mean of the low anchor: 6.19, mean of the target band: 5.85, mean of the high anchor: 5.92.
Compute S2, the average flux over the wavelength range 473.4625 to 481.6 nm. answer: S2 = 6.09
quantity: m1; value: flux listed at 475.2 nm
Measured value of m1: 6.139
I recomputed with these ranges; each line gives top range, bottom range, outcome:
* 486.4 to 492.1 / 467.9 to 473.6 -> 1.03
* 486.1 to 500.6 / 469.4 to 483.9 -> 1.03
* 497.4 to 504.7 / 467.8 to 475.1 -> 1.08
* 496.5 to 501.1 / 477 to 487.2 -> 1.07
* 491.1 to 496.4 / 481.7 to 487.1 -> 1.07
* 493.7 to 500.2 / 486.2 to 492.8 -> 1.05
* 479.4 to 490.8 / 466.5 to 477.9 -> 1.01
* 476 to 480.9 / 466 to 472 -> 1.02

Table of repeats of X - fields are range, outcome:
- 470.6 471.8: 6.19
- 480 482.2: 6.04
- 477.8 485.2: 6.06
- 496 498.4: 5.92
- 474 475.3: 6.11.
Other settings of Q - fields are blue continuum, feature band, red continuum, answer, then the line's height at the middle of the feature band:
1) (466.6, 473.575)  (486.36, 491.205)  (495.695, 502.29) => 0.14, 6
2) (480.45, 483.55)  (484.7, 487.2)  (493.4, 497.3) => 0.23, 6.01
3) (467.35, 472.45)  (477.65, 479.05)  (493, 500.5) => 0.02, 6.1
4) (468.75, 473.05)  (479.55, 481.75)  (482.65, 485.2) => 0.01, 6.09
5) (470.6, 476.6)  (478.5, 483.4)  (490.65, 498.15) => 0.00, 6.07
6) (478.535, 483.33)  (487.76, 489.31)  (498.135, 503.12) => 0.02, 6.01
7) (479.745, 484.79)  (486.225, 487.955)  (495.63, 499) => 0.15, 6.01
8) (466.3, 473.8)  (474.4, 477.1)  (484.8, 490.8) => -0.04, 6.03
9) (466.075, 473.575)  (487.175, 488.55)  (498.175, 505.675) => 0.03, 6.02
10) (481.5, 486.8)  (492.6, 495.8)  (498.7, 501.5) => -0.04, 5.87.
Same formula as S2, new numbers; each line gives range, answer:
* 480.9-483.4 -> 6.05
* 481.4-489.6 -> 5.83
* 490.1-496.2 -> 5.95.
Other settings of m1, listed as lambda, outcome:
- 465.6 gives 5.996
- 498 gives 5.815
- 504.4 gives 5.831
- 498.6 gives 5.906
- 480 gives 6.121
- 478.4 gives 5.992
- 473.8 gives 6.153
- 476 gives 6.162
